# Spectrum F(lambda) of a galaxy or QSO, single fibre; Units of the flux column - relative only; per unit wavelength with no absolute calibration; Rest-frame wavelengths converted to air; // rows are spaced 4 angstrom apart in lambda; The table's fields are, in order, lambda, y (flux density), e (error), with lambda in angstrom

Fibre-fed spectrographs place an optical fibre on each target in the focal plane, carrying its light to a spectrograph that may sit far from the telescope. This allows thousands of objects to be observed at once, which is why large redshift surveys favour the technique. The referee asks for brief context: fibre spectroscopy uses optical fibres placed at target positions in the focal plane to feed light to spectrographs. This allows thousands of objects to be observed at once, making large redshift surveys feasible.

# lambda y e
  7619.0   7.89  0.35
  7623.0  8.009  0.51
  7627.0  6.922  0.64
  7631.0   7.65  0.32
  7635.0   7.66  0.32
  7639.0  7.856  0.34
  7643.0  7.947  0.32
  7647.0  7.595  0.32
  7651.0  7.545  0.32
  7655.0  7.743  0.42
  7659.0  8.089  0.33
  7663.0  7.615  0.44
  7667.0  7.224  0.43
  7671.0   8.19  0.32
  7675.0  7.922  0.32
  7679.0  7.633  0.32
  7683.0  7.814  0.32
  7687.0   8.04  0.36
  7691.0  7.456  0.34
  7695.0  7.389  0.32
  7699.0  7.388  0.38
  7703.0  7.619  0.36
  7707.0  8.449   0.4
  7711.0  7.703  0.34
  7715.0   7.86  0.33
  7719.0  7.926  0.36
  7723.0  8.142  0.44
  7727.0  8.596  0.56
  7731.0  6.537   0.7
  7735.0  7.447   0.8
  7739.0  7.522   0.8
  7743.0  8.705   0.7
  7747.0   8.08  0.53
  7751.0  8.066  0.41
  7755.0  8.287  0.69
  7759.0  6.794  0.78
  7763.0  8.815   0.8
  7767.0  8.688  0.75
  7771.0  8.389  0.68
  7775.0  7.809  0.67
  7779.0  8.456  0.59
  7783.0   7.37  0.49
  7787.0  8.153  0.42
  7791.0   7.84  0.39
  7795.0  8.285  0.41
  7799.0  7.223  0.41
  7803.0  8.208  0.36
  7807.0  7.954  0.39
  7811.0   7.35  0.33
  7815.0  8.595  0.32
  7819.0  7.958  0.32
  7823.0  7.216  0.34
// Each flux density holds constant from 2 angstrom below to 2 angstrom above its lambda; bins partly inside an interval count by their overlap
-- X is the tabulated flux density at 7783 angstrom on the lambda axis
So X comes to 7.37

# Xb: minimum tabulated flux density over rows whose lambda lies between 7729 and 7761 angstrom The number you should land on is 6.537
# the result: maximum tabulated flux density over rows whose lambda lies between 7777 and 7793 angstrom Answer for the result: 8.456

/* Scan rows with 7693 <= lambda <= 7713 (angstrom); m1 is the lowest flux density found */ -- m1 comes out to 7.388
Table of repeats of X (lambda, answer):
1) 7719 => 7.926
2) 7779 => 8.456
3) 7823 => 7.216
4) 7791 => 7.84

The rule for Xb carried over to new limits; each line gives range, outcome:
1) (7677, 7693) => 7.456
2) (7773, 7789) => 7.37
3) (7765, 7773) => 8.389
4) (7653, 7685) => 7.224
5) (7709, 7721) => 7.703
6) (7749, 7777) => 6.794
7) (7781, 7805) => 7.223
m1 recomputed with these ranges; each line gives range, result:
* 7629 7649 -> 7.595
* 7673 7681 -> 7.633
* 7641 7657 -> 7.545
